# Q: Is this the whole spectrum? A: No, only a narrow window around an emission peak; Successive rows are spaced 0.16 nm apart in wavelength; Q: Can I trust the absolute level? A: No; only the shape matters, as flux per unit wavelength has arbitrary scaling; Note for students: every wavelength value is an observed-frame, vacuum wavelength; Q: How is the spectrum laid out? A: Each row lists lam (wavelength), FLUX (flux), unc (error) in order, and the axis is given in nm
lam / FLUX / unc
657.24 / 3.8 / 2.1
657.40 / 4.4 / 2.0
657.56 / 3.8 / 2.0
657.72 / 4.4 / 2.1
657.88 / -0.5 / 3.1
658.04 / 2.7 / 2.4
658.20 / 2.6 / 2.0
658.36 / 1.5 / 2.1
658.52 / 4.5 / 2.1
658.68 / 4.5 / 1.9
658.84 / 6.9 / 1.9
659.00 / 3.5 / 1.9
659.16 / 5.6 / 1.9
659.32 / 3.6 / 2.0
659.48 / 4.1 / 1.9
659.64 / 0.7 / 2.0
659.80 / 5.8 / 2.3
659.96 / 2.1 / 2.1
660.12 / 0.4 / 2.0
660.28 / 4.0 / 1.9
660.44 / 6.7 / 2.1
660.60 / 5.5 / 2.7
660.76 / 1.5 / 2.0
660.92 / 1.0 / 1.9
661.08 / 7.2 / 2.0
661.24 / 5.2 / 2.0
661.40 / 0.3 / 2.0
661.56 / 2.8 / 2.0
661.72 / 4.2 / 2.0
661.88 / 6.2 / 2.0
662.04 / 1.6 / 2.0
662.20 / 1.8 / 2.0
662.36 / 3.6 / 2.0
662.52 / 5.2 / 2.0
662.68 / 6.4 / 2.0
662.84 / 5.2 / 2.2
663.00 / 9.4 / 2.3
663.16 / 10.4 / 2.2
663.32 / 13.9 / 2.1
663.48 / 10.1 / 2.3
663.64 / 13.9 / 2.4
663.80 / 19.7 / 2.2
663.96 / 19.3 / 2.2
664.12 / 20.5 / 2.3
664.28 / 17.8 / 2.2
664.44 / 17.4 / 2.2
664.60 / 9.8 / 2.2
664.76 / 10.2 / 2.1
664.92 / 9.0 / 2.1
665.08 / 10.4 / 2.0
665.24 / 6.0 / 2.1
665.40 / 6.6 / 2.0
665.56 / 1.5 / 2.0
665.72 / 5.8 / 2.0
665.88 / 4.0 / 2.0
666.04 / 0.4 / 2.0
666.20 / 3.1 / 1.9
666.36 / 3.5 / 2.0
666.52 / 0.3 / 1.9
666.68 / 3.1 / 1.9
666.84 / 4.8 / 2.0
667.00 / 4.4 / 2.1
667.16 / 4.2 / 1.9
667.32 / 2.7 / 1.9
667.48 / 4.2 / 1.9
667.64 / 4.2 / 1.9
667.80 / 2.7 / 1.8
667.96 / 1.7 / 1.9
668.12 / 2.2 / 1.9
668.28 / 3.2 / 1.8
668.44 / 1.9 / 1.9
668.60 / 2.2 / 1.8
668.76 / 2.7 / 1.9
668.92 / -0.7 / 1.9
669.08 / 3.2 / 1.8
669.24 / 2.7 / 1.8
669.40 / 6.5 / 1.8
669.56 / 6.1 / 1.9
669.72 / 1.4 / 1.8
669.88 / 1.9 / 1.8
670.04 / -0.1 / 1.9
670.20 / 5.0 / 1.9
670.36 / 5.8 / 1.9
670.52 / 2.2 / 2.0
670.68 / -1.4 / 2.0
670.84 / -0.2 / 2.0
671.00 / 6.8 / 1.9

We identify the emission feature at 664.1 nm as [O II]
